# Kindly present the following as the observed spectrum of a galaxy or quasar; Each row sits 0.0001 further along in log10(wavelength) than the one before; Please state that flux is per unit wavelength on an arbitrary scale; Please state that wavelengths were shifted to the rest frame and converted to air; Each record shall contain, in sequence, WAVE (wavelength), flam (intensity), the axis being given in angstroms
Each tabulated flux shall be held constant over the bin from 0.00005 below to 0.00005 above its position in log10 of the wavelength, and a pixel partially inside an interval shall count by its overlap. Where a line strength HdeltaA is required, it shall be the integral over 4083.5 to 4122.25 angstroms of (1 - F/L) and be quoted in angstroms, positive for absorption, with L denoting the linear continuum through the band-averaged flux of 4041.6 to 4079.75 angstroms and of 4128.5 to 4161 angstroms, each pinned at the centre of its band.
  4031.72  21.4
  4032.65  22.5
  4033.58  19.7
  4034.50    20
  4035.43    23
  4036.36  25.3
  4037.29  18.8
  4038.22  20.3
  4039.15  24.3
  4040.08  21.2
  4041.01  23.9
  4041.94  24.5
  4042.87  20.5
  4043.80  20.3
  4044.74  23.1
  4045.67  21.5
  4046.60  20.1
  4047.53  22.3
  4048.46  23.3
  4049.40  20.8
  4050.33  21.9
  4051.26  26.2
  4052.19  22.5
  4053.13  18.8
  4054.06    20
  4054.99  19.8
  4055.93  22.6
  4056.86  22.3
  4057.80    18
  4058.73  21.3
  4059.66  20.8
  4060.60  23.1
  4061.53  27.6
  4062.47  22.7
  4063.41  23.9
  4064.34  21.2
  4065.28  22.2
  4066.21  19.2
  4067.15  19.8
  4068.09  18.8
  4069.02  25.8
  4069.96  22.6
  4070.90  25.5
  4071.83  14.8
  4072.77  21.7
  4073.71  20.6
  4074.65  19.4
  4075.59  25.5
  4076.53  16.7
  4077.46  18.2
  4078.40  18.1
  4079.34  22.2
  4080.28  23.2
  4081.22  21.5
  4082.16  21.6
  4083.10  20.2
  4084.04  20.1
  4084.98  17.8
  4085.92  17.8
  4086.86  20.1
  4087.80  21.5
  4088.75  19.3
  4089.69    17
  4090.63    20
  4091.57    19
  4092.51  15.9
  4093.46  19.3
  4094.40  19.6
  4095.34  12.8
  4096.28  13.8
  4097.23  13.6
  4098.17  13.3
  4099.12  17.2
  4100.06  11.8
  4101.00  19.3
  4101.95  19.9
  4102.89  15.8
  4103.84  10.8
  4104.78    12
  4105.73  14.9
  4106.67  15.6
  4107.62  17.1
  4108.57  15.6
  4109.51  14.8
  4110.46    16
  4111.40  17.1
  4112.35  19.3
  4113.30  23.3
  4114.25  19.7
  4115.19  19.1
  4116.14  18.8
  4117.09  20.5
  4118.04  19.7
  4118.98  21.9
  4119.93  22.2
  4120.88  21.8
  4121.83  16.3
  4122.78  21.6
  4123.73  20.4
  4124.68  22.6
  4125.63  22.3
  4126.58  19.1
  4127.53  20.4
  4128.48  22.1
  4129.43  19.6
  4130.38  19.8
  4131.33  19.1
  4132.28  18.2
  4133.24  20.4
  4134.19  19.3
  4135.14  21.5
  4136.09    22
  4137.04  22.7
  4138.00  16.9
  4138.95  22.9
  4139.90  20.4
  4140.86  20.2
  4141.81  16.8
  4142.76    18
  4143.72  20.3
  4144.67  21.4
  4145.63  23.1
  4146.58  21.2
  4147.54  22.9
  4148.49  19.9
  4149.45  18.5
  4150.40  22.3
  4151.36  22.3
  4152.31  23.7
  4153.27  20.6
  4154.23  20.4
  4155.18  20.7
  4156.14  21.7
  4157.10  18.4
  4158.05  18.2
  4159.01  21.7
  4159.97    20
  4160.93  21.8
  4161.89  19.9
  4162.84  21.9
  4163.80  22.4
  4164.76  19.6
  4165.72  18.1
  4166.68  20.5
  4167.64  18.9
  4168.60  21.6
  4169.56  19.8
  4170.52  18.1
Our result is 6.23 angstroms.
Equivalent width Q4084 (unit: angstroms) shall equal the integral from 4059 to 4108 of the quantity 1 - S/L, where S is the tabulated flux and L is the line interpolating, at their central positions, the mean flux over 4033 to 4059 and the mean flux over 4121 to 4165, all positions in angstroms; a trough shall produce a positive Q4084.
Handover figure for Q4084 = 5.02 angstroms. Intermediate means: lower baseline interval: 21.7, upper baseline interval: 20.6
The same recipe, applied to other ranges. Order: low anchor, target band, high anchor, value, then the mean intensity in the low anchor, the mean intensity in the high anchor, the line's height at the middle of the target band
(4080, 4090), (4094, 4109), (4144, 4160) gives 3.8 angstroms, 20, 21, 20.2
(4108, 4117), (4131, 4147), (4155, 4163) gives -0.6 angstroms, 18.3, 20.4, 19.5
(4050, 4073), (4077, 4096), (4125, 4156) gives 1.9 angstroms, 21.7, 20.6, 21.4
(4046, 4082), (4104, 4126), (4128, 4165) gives 2.3 angstroms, 21.5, 20.6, 20.9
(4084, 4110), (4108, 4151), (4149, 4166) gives -2.9 angstroms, 16.6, 20.7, 18.8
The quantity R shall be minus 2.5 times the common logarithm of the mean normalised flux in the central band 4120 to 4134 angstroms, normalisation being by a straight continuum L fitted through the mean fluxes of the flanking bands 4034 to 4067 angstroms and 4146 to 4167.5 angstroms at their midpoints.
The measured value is 0.04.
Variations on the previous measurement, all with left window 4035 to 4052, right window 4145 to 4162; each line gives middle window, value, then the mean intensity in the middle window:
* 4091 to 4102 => 0.32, 16.2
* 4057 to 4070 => 0.01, 21.9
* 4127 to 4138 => 0.05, 20.3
